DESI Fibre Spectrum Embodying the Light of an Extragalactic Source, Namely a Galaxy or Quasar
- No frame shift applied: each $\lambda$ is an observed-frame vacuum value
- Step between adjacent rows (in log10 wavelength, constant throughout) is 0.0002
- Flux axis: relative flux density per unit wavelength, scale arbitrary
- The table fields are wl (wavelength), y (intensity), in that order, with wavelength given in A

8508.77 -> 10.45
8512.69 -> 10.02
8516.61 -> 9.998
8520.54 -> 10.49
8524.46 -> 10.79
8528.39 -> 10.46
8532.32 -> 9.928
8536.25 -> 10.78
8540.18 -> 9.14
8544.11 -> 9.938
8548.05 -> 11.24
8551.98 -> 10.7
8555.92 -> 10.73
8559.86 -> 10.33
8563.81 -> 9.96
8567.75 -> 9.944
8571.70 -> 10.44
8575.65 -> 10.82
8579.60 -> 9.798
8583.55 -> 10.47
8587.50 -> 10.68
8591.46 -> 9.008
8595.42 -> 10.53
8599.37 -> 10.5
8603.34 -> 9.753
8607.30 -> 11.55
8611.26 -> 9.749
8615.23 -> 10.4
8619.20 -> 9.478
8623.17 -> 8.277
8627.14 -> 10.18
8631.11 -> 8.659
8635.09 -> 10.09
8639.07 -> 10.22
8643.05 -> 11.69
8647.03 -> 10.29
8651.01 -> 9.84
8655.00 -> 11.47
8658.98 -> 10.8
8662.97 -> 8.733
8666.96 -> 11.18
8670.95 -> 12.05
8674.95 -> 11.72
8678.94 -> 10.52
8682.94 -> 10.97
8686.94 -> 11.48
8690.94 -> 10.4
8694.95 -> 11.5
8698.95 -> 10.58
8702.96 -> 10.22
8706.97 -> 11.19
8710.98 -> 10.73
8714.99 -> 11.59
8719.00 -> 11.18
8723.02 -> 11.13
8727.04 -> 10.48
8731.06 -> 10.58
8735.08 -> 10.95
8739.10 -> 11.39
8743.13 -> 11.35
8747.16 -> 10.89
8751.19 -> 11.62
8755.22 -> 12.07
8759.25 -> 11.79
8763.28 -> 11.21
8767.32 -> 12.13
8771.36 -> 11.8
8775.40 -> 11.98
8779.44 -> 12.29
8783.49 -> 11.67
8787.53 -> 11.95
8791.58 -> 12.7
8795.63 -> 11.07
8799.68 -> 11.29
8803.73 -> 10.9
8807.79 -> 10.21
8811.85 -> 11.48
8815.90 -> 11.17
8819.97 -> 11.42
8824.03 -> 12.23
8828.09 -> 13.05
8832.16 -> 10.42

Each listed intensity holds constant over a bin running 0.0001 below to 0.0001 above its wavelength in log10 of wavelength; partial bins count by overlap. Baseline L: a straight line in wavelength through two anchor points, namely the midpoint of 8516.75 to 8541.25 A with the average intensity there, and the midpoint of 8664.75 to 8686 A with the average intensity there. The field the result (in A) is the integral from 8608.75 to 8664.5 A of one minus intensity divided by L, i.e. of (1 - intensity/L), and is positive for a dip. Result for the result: 5.0 A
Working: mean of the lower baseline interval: 10.3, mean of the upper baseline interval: 11.3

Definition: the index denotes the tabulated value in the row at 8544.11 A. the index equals 9.938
